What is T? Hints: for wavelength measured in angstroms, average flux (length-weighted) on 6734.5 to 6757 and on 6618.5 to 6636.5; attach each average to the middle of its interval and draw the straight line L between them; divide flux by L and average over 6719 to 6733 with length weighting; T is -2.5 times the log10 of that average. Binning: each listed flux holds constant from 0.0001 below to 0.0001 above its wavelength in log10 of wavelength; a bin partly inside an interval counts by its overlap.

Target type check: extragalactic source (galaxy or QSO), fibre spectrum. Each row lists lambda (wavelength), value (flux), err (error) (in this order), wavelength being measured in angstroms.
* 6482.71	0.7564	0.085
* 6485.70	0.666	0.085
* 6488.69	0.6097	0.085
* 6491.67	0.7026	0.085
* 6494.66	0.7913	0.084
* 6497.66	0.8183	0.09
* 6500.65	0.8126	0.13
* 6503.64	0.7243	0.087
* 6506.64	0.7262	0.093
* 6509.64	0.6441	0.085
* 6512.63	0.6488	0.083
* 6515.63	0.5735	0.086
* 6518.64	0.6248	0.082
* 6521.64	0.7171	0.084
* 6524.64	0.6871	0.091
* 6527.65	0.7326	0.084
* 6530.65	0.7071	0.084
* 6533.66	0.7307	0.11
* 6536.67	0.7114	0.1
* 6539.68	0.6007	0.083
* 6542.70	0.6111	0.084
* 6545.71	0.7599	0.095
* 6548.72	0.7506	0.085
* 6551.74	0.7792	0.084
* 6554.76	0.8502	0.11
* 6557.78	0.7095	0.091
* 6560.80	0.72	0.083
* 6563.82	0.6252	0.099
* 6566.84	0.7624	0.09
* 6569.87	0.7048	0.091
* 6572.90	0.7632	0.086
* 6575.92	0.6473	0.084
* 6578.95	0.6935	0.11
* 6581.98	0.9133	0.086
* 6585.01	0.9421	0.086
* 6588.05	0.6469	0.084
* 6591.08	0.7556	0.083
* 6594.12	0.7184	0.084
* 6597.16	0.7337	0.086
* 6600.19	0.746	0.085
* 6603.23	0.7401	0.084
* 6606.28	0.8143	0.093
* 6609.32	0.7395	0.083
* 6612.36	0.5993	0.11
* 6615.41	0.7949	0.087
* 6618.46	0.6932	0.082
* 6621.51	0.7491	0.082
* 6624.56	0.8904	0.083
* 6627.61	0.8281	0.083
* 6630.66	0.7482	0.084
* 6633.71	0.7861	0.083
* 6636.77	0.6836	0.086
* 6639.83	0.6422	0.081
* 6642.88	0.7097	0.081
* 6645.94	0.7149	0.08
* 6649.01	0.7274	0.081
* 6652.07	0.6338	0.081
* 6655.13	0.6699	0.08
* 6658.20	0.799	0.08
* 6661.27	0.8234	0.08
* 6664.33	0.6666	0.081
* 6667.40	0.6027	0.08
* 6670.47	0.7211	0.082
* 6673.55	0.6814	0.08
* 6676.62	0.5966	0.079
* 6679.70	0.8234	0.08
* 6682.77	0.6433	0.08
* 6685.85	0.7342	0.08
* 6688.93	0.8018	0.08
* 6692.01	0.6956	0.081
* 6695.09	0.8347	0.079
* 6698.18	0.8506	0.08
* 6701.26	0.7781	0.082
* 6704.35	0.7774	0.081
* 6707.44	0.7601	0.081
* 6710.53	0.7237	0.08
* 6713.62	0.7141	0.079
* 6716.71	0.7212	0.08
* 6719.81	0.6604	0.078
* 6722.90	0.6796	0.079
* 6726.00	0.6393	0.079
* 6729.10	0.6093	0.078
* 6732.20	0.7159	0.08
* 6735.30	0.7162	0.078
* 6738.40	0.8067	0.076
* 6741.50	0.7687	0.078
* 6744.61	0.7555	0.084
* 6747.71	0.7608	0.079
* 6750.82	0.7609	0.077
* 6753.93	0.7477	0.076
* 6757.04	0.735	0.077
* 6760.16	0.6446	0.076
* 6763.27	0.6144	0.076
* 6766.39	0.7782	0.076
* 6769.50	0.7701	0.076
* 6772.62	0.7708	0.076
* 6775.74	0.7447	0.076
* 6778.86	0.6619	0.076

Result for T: 0.162 mag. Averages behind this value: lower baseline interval 0.783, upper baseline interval 0.76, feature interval 0.658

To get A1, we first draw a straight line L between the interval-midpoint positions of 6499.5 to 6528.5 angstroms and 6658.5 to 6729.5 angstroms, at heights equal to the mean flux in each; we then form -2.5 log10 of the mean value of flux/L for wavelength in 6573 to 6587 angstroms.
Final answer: -0.132 mag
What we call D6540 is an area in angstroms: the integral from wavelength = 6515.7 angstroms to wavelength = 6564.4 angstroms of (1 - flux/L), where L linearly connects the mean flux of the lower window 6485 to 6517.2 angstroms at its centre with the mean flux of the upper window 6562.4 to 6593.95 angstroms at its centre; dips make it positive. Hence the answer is 1.3 angstroms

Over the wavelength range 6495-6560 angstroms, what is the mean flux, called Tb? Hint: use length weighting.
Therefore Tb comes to 0.712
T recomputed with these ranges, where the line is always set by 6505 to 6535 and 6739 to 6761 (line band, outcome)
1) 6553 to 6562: -0.11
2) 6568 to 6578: -0.02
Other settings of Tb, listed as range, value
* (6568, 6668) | 0.738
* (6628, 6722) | 0.725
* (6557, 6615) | 0.737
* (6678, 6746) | 0.736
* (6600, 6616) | 0.735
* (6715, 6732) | 0.667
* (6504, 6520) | 0.649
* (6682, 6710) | 0.766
